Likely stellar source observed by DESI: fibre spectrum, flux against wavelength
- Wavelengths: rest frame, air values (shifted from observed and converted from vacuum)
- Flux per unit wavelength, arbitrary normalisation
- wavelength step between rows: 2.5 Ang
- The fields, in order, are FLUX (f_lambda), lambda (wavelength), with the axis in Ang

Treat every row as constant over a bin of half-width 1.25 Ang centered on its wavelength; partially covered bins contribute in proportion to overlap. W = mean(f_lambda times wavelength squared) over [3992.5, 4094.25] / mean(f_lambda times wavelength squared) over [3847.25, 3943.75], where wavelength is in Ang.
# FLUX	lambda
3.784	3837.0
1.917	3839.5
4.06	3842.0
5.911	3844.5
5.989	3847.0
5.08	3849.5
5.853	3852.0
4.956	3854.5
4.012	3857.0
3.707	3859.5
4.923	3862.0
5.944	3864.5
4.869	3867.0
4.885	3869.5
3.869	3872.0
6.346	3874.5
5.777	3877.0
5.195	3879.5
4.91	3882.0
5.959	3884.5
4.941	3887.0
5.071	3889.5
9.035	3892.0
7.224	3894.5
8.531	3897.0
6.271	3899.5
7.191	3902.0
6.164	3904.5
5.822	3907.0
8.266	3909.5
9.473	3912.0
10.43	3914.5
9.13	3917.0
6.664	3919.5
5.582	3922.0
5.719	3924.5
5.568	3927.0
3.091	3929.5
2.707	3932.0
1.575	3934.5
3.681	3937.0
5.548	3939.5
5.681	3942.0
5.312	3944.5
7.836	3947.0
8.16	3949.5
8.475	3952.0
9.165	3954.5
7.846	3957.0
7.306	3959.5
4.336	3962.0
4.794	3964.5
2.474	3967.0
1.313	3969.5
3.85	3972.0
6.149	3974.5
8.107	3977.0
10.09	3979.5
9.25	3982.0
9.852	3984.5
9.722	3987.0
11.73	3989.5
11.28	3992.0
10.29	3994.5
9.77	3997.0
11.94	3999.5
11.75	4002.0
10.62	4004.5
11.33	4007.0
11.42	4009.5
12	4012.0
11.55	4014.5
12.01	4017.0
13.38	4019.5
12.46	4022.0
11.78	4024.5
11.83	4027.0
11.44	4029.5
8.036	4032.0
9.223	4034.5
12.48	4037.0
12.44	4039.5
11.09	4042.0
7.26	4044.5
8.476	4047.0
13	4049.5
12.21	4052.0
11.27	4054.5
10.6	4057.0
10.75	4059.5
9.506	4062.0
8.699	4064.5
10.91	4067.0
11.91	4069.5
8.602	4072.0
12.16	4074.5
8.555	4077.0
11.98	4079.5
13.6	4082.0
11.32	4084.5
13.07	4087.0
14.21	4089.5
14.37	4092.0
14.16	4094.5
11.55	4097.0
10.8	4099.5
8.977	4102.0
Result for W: 2.10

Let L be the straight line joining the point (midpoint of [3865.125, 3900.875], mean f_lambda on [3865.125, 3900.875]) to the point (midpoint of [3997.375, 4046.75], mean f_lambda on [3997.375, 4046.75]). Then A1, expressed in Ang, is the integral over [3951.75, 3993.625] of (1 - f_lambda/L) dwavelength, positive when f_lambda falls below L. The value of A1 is 8.9 Ang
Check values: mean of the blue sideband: 5.93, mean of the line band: 7.4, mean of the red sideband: 11.2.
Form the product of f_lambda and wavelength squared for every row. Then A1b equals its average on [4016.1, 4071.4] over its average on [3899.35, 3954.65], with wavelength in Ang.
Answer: 1.8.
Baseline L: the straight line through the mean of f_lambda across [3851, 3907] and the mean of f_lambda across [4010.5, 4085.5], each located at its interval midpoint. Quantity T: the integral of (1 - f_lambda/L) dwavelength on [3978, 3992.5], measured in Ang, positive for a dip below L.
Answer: -1.89 Ang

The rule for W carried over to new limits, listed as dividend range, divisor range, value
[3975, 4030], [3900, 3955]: 1.79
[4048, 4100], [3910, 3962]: 1.93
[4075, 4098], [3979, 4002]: 1.25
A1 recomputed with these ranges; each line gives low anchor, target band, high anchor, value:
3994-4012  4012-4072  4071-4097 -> 3.5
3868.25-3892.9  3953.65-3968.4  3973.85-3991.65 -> 4.7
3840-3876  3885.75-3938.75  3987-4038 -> 5.6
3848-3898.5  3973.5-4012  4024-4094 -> -4.8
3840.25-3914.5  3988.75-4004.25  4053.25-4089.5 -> -3.4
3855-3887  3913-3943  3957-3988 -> 1.6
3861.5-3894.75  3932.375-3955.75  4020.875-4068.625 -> 5.1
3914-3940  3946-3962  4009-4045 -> -2.2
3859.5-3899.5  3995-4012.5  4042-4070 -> -4.2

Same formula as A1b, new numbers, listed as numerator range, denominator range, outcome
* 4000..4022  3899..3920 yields 1.59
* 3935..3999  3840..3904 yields 1.37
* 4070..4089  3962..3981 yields 2.30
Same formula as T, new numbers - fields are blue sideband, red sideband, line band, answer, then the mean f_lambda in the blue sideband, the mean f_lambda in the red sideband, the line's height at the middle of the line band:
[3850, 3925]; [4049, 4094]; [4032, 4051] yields 0.4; 6.22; 11.5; 10.6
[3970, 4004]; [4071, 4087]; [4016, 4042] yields -3.2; 9.36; 11.2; 10.2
